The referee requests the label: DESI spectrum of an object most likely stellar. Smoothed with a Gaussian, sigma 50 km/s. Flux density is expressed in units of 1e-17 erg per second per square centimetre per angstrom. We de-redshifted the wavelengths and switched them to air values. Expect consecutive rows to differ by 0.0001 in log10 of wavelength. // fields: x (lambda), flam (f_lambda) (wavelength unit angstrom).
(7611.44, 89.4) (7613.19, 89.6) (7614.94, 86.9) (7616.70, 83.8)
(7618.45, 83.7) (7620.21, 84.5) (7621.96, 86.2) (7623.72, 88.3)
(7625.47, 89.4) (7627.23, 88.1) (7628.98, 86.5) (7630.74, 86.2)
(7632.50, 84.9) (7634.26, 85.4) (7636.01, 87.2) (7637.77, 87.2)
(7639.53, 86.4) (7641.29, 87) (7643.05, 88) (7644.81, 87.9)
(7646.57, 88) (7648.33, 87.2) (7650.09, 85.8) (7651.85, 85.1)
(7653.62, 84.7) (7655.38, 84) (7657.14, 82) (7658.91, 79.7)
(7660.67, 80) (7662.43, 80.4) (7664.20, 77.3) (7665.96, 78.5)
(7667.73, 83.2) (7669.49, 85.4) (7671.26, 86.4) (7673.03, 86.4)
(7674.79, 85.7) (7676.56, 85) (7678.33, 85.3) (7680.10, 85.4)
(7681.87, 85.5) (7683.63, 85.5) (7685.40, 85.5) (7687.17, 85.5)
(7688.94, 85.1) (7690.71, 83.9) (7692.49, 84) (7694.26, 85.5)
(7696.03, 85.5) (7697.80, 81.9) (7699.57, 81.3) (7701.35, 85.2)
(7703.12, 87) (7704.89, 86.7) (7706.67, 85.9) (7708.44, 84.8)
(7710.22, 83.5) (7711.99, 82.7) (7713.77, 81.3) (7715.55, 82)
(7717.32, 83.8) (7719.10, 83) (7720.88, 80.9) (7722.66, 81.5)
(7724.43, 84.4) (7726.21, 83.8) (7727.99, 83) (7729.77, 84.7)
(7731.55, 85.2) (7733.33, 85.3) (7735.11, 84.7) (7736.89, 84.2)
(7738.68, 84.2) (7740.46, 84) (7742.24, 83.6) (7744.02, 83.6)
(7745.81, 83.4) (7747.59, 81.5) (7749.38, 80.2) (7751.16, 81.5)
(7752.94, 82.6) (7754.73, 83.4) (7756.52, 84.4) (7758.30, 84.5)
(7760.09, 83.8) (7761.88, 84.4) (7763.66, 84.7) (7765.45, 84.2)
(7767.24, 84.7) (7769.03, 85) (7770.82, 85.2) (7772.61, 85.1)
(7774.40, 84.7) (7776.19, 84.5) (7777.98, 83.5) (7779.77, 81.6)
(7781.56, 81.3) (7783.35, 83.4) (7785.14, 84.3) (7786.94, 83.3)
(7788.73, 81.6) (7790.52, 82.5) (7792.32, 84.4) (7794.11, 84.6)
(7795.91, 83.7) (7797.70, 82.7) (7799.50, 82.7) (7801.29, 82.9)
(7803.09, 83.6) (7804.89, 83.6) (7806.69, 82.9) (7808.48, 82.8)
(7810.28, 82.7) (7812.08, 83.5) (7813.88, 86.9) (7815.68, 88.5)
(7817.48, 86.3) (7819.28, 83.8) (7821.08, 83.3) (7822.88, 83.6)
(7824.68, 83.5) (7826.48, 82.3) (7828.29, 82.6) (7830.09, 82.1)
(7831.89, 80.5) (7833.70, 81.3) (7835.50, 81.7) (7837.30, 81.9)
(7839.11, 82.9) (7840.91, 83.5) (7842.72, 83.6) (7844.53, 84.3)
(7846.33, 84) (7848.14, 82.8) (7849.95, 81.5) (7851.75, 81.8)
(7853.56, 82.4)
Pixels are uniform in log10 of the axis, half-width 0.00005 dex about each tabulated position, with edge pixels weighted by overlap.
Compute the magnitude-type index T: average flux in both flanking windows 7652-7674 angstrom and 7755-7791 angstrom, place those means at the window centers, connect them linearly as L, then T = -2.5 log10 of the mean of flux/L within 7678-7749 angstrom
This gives -0.01 mag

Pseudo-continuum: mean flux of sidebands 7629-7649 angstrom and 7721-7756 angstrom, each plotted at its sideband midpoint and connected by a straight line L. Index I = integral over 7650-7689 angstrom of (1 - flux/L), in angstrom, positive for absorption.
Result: 0.9 angstrom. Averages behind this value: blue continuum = 86.8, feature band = 83.7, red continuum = 83.4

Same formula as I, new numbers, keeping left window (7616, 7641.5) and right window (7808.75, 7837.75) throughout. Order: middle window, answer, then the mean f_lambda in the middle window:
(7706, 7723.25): 0.4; 82.9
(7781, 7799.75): 0.2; 83.2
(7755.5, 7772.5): -0.1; 84.5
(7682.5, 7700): 0.2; 84.5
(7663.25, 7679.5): 0.4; 83.7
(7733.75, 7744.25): 0.1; 84.1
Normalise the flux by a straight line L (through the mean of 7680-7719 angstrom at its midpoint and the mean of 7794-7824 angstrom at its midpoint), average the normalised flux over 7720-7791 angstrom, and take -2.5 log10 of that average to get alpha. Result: 0.01 mag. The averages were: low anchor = 84.4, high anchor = 84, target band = 83.6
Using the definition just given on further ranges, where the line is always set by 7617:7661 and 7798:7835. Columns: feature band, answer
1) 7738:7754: 0.02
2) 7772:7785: 0.01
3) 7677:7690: 0.00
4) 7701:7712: -0.01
